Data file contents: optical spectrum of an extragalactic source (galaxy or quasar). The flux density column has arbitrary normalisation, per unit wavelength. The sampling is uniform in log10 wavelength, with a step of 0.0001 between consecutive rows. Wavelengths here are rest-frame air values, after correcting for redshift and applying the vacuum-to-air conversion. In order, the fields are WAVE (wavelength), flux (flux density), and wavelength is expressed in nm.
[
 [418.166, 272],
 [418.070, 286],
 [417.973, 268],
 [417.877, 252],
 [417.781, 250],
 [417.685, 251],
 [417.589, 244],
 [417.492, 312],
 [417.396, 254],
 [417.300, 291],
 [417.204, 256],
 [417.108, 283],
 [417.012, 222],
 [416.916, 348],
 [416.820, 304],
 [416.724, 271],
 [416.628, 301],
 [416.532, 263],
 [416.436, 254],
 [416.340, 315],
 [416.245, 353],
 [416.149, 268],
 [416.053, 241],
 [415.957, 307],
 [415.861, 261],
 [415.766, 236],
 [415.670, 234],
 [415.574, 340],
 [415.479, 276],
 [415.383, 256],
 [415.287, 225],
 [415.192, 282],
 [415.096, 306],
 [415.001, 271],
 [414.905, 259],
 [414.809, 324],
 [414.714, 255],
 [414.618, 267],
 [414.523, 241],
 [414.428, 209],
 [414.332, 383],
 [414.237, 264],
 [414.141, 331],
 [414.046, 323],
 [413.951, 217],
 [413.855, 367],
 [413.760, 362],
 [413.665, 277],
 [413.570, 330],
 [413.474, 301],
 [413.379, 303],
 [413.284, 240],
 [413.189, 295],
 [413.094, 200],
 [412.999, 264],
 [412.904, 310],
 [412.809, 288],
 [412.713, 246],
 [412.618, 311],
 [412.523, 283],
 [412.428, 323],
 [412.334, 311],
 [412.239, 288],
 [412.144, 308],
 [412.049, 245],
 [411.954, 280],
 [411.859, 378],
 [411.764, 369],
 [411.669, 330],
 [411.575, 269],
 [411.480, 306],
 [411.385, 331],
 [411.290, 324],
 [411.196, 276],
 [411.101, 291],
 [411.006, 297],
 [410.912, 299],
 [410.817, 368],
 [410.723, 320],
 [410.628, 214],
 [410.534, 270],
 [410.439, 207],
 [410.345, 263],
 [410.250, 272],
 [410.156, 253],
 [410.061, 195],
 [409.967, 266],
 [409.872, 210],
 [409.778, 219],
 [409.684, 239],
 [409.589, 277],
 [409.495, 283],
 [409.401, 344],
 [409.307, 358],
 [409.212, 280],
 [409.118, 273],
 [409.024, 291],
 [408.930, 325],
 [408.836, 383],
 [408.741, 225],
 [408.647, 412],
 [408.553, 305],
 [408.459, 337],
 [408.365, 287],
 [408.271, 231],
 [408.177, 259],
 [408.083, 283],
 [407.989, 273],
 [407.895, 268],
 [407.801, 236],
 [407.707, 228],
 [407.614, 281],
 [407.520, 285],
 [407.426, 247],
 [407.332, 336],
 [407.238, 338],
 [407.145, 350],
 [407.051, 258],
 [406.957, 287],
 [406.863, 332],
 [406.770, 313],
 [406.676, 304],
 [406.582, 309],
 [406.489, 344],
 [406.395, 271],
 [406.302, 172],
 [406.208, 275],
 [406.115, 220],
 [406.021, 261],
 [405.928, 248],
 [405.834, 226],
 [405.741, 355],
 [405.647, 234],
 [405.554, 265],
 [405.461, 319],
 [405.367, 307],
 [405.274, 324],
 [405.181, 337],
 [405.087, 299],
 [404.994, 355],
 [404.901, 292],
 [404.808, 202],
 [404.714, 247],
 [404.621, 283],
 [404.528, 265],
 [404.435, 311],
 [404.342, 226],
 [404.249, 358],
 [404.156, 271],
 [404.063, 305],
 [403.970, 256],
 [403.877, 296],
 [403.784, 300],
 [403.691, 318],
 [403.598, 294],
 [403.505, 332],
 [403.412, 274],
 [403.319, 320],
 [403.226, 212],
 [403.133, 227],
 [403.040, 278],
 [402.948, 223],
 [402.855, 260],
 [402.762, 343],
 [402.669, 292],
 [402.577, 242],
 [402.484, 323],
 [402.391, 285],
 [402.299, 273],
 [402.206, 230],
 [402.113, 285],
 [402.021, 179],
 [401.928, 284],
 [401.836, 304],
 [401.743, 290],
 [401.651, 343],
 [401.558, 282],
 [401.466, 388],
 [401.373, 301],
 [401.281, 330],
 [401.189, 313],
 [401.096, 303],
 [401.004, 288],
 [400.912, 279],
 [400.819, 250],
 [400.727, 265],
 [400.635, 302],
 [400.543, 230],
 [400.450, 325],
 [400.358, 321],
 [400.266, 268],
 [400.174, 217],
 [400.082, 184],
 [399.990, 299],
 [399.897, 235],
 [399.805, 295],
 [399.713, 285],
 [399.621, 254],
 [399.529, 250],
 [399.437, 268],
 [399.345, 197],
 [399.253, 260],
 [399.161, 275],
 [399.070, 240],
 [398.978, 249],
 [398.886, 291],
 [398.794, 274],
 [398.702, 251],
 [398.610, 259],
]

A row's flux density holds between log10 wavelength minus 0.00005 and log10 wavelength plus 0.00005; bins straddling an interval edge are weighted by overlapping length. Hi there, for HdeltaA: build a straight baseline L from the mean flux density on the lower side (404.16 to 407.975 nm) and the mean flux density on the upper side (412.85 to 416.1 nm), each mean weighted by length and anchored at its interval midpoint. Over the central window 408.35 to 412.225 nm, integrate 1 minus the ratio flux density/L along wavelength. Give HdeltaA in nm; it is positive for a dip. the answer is -0.13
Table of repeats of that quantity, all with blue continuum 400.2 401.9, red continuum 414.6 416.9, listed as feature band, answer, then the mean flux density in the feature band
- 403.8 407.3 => 0.06 nm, 287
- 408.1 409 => -0.06 nm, 306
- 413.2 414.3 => -0.08 nm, 302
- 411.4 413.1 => -0.09 nm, 298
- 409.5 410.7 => 0.18 nm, 243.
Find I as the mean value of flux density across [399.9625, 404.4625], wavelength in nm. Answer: 283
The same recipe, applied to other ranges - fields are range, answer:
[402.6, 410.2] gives 284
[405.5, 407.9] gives 279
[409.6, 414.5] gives 286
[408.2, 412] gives 291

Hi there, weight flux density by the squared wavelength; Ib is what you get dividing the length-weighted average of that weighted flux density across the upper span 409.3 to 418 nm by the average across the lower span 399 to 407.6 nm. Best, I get 1.06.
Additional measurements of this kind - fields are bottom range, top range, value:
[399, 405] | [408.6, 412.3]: 1.09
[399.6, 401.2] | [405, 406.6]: 1.06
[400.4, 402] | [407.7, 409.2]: 1.01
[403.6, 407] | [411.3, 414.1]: 1.08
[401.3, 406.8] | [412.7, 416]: 1.04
